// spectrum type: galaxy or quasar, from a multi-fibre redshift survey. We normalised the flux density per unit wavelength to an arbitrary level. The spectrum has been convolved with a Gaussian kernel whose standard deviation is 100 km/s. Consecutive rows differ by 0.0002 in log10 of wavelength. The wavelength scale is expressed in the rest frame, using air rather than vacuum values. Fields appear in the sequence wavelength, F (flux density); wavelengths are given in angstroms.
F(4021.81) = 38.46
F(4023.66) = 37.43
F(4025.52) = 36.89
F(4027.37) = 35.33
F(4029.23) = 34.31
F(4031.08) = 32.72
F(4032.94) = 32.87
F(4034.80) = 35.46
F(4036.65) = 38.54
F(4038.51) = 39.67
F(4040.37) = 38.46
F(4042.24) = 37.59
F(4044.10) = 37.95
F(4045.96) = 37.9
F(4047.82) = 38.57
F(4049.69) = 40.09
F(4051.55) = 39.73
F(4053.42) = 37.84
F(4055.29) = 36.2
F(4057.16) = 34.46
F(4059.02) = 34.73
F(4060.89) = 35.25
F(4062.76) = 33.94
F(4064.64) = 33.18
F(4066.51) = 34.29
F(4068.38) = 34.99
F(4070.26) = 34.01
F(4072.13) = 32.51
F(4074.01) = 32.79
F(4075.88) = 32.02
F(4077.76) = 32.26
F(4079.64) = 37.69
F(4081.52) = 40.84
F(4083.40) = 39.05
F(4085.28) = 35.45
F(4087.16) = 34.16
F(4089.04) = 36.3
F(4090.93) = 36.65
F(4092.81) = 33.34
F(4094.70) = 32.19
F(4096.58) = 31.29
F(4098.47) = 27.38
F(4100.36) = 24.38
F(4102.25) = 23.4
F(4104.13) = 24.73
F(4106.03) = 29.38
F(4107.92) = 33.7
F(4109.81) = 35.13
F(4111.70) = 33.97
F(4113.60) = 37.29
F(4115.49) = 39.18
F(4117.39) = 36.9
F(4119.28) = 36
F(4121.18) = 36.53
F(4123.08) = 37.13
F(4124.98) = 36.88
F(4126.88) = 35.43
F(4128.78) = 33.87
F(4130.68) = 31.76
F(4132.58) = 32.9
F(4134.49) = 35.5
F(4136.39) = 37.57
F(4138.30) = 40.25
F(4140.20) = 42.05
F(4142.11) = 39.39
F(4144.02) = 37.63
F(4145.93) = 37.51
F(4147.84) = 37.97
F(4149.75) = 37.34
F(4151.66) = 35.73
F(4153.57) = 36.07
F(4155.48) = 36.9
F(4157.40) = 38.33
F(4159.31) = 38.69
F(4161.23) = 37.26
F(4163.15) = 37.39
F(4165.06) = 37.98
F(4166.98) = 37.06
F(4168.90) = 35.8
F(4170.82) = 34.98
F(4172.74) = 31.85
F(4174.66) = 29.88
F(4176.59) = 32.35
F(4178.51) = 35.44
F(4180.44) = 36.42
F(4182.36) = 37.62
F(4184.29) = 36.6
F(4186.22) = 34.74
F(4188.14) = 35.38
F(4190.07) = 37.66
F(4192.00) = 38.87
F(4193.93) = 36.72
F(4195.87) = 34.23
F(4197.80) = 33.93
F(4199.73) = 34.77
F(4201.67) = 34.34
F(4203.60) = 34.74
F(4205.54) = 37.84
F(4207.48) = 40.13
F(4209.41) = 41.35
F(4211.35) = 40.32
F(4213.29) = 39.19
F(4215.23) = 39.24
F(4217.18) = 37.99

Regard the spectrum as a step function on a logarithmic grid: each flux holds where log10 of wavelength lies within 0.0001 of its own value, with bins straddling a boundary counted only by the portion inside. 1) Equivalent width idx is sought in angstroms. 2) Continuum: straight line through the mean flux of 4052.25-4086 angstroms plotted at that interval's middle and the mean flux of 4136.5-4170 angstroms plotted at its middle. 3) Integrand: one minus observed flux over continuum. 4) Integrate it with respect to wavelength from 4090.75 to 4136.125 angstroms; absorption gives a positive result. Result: 4.3 angstroms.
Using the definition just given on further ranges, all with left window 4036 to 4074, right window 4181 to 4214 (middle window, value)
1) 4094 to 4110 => 3.4 angstroms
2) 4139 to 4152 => -0.6 angstroms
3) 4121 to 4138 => 0.6 angstroms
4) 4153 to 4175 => 0.4 angstroms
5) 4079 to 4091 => -0.2 angstroms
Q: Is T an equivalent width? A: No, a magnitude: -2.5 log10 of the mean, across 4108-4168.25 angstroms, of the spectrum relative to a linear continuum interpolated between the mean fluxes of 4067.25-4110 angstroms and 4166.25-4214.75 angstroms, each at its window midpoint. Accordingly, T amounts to -0.08 mag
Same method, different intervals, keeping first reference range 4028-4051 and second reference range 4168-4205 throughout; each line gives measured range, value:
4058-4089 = 0.05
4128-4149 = -0.04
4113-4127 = -0.03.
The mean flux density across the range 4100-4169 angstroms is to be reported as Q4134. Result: 35.6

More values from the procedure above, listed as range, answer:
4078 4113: 32.7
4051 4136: 34.1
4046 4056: 38.5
